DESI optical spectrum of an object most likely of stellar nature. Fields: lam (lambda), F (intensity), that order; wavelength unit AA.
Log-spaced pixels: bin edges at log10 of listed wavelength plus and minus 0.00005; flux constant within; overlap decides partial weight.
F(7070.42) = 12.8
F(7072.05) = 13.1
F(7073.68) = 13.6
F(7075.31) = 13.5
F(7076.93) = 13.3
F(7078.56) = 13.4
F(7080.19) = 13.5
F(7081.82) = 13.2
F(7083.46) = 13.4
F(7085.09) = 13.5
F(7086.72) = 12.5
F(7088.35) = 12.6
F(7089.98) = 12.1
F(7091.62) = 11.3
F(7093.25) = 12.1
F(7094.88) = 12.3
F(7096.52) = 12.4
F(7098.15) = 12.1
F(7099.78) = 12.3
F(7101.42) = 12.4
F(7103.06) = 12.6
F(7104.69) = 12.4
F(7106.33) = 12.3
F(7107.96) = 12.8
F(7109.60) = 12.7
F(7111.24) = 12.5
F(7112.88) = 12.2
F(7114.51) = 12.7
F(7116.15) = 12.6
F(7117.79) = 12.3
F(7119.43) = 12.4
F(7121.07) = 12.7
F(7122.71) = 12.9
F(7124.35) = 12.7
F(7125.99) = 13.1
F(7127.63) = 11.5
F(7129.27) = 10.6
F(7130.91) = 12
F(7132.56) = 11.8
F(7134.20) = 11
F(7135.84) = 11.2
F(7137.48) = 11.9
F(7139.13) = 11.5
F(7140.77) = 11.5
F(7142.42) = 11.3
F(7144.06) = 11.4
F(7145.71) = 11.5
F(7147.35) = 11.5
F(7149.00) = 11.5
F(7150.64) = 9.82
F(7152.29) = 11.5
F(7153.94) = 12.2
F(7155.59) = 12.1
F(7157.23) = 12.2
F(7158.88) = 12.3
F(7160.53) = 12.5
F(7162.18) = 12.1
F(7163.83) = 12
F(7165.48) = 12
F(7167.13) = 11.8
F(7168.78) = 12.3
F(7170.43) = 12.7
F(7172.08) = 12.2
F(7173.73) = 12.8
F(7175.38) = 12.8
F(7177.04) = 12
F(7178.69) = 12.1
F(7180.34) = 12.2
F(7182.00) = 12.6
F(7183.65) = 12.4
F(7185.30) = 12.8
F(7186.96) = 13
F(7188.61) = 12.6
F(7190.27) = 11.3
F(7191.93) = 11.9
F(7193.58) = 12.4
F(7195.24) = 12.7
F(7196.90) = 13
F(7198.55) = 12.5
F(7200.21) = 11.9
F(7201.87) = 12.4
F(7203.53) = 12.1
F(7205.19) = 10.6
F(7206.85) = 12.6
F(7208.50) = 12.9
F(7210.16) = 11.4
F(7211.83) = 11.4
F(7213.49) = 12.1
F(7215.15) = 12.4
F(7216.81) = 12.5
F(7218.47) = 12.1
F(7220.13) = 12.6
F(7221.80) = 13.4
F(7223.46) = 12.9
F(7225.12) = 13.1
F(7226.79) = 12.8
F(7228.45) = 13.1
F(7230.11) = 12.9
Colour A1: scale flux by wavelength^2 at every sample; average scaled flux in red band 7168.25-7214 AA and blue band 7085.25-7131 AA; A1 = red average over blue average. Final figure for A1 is 1.02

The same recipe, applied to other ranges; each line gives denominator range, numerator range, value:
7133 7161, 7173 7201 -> 1.08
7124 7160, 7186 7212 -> 1.06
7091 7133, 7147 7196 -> 1.00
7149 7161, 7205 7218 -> 1.04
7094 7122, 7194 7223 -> 1.01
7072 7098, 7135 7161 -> 0.92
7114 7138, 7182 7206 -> 1.03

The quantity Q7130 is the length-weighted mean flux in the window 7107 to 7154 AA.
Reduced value 11.9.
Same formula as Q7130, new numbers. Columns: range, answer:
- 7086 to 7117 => 12.4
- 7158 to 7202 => 12.3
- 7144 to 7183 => 12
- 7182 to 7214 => 12.2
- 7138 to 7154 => 11.3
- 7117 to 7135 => 12.1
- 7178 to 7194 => 12.3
